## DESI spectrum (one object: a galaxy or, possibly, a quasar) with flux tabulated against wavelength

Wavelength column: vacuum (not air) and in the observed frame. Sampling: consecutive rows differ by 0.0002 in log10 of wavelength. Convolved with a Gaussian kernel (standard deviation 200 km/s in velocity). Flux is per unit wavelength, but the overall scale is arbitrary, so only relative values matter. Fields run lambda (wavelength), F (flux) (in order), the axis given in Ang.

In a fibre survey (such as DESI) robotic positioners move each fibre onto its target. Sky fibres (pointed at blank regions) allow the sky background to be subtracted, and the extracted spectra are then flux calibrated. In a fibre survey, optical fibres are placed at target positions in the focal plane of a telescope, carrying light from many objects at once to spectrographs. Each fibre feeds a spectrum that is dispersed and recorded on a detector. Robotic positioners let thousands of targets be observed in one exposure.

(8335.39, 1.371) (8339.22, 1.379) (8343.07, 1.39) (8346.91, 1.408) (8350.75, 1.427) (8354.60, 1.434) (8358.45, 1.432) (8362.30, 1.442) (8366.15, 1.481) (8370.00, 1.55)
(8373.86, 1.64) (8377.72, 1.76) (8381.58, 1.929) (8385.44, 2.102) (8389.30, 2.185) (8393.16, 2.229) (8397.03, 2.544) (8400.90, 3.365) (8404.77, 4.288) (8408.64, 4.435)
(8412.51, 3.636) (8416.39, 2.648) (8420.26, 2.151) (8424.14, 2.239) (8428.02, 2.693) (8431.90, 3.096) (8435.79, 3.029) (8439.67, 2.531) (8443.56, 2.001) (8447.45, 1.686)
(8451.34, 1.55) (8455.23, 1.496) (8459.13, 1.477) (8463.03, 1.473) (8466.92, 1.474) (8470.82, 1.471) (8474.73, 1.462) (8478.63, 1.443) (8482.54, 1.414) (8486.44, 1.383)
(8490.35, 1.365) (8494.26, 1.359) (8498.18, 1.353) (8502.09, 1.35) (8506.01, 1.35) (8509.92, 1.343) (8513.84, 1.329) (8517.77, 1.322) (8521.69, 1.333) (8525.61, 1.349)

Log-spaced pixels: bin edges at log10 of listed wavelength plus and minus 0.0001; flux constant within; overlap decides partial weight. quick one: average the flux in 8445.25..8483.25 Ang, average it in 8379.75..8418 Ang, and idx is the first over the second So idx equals 0.5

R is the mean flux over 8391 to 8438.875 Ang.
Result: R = 3.01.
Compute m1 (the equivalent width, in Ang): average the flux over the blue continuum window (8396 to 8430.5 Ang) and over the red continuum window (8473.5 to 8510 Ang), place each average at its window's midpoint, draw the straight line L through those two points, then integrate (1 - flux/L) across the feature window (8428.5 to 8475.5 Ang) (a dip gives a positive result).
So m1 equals 7.6 Ang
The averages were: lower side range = 3.13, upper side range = 1.38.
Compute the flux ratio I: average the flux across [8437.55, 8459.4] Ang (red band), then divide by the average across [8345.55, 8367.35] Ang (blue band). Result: 1.27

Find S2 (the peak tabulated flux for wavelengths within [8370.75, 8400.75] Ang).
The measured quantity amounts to 2.544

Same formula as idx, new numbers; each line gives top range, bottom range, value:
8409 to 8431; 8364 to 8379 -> 1.76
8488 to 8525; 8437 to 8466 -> 0.76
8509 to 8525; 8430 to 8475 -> 0.70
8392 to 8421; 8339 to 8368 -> 2.26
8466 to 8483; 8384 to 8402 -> 0.59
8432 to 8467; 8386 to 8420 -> 0.63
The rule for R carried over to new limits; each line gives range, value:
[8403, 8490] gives 2.21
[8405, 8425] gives 3.17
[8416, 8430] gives 2.41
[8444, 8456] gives 1.64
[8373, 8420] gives 2.74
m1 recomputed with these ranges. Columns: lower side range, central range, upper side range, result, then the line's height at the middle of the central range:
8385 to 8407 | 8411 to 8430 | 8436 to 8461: -1.95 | 2.4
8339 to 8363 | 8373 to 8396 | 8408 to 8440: 1.00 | 2.1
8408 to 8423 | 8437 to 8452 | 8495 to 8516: 2.93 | 2.51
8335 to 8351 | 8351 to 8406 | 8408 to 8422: 5.89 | 2.25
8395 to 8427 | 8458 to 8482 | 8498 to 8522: 6.97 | 2.07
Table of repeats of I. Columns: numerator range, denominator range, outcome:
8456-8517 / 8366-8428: 0.55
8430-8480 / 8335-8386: 1.21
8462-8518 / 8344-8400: 0.78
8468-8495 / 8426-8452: 0.59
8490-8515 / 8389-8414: 0.41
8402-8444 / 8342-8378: 2.03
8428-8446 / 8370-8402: 1.23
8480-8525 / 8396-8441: 0.44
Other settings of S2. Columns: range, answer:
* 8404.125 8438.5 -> 4.435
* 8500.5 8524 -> 1.35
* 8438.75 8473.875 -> 2.531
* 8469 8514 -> 1.471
